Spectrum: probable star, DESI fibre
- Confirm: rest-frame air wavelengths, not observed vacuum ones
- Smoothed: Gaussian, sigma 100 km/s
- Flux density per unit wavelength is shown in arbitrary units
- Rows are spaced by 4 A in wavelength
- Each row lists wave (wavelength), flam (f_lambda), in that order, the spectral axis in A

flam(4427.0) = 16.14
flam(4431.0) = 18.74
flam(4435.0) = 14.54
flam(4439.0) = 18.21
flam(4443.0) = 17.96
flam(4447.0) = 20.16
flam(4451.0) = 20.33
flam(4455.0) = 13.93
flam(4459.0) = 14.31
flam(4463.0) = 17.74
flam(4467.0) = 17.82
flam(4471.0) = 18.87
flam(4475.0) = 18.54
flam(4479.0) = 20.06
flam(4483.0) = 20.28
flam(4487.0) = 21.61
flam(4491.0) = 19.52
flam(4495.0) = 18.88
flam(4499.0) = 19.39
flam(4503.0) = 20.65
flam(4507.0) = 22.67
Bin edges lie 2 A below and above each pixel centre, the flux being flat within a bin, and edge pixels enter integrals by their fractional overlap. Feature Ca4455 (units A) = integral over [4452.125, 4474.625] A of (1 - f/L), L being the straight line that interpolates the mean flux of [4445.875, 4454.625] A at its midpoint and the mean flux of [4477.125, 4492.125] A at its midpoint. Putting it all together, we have 3.2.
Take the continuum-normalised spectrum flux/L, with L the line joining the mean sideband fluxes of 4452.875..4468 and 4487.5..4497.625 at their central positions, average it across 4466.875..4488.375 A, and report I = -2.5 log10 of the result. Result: -0.10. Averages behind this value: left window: 15.9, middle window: 19.6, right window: 19.6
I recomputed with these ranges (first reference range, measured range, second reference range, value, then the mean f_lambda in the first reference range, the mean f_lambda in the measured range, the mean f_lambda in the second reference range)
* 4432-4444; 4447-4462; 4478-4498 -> 0.07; 17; 16.8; 20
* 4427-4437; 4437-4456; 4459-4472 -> -0.09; 16.5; 18.3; 17.5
